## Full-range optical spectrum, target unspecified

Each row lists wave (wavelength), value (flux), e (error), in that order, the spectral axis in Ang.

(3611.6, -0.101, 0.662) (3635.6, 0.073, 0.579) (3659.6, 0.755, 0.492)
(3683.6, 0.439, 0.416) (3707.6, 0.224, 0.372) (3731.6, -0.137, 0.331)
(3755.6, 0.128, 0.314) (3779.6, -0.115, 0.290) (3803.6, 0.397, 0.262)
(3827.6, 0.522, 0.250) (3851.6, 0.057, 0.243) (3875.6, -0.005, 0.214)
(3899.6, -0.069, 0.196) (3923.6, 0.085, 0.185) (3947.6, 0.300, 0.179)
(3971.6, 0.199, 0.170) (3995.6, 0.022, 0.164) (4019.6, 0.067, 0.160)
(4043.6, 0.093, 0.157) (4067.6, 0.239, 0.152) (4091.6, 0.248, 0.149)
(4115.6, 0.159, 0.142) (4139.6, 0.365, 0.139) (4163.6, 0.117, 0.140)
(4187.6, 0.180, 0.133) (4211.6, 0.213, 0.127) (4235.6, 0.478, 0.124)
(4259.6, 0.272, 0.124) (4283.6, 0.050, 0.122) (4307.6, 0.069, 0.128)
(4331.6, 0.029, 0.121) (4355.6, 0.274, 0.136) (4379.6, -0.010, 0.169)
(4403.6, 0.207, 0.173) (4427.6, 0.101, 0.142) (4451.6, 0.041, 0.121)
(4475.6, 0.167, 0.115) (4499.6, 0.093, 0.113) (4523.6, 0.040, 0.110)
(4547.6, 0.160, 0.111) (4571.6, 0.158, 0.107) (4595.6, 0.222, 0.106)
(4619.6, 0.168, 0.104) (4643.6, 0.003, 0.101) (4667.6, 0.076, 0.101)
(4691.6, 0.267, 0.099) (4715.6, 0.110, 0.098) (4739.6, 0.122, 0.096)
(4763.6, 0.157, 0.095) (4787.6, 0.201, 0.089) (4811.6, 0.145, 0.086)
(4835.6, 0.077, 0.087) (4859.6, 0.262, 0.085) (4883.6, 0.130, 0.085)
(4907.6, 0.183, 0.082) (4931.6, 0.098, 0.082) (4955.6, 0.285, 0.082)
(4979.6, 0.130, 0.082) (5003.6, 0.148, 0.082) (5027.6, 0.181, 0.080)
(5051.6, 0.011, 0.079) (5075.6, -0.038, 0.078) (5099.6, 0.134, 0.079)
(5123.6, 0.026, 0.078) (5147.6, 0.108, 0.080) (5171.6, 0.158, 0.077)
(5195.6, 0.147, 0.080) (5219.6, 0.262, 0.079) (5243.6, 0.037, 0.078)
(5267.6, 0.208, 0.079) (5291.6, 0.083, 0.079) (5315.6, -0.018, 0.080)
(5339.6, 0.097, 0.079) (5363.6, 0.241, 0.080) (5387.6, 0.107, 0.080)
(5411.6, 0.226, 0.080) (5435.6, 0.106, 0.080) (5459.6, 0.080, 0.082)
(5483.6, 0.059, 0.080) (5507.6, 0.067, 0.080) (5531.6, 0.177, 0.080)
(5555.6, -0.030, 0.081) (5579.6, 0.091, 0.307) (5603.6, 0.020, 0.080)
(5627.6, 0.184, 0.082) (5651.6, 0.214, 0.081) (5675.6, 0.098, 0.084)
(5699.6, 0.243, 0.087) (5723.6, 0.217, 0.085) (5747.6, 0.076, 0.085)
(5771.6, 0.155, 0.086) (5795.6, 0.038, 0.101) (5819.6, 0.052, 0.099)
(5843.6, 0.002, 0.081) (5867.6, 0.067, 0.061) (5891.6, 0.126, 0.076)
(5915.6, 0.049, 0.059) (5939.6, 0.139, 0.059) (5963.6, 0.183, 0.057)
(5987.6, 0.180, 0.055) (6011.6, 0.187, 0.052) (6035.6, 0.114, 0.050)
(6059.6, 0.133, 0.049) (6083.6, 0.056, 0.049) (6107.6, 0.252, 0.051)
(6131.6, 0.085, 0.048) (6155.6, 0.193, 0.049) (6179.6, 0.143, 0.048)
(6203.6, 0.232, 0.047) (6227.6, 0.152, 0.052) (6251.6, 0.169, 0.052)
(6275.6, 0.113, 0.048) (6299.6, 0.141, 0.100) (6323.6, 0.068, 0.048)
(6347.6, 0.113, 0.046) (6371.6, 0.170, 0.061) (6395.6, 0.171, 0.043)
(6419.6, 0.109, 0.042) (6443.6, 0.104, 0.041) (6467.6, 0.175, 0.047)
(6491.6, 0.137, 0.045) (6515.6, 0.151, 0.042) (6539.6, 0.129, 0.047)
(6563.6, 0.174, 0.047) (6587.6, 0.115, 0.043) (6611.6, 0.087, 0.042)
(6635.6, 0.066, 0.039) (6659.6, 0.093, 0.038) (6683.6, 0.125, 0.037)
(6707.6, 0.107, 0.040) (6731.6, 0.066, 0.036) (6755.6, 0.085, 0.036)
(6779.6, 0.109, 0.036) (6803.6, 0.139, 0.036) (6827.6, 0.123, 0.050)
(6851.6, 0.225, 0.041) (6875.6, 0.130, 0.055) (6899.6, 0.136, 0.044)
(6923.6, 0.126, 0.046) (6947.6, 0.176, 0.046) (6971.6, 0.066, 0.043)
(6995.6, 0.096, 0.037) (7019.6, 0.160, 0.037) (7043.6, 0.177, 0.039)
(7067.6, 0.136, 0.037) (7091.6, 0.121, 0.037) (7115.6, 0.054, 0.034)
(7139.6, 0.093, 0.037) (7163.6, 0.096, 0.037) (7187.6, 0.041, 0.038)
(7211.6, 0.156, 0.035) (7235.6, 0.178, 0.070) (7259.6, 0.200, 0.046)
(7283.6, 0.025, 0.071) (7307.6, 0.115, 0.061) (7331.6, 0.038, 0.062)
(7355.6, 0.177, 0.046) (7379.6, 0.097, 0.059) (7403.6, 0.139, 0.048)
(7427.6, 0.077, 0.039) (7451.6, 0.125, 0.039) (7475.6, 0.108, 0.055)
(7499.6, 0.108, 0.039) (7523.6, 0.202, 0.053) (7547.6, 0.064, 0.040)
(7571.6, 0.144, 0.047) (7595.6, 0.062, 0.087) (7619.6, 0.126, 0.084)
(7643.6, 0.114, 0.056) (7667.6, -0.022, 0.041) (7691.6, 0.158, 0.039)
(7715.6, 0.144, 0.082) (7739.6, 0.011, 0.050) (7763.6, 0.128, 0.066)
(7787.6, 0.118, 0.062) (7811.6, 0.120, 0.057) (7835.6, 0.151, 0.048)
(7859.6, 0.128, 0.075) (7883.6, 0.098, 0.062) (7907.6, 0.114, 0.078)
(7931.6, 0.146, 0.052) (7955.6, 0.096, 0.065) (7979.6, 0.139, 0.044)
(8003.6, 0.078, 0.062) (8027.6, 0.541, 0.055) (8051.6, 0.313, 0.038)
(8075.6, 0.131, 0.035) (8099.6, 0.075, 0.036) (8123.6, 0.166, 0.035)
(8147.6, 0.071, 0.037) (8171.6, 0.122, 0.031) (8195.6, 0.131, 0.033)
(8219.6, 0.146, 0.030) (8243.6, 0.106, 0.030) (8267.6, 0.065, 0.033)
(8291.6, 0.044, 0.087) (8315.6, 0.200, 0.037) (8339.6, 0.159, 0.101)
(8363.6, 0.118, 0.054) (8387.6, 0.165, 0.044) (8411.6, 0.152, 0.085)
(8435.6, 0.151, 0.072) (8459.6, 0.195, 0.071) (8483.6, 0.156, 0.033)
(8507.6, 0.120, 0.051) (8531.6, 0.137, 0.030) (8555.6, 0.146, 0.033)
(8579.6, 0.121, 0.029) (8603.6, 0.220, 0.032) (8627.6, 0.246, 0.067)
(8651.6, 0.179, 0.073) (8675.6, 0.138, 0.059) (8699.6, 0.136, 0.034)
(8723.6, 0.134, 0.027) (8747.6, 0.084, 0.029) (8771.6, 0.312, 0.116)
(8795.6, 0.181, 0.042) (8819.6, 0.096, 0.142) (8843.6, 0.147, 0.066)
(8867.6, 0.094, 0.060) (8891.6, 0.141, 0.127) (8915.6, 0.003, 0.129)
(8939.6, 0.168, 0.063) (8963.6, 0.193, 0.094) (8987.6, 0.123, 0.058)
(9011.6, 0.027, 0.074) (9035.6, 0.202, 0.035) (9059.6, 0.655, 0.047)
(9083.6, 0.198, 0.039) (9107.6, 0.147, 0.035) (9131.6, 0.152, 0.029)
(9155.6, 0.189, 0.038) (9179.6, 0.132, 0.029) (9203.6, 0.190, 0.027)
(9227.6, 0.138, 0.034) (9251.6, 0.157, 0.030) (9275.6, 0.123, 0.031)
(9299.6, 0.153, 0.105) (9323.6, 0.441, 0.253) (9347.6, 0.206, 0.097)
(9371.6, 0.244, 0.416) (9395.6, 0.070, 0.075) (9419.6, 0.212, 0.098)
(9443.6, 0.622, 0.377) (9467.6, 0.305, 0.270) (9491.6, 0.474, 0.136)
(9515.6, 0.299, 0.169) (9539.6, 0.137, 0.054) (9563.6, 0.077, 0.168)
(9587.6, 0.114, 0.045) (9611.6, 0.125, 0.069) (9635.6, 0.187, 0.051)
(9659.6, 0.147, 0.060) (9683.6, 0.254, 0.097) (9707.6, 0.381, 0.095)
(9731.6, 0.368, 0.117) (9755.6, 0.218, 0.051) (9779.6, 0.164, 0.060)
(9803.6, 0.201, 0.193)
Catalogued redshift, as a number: 1.16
